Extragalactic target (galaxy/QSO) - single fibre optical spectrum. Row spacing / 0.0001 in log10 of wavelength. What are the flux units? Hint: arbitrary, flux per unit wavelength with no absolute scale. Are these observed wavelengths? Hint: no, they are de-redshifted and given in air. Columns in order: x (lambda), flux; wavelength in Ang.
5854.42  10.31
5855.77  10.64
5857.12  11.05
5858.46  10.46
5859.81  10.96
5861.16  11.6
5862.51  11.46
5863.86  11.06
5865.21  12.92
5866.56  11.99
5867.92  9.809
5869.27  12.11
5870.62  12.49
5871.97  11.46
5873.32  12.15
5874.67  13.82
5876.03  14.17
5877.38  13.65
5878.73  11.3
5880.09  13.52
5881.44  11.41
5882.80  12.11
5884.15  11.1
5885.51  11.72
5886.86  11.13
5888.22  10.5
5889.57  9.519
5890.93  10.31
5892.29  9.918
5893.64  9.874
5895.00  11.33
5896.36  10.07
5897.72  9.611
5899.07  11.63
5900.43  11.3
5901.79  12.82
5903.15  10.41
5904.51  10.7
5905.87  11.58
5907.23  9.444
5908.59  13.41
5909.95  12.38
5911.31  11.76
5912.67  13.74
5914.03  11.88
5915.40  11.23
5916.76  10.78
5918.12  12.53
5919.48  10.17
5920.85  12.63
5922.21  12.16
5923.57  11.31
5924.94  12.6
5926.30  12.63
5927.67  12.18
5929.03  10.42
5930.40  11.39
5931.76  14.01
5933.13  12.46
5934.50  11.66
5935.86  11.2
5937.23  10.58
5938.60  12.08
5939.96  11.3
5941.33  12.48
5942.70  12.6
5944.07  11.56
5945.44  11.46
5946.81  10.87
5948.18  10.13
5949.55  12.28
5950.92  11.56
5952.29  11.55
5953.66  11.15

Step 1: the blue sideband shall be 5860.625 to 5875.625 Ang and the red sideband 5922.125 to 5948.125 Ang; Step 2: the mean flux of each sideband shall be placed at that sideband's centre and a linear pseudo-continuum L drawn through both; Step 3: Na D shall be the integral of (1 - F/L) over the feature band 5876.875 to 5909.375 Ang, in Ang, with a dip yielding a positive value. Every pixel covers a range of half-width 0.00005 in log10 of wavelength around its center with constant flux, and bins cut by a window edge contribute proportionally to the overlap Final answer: 1.9 Ang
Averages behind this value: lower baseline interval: 11.9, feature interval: 11.2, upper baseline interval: 11.8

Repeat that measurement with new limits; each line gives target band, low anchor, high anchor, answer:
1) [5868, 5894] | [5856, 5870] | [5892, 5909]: -1.3 Ang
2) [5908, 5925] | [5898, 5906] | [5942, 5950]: -1.0 Ang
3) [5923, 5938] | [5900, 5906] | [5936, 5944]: -0.3 Ang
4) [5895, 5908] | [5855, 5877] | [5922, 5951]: 1.0 Ang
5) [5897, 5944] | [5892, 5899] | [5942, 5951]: -3.7 Ang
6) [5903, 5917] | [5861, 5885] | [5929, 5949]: 0.3 Ang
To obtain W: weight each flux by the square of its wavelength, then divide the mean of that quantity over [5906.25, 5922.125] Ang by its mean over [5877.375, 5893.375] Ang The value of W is 1.06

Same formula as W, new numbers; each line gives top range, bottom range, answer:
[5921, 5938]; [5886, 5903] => 1.13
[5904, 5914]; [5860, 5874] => 1.03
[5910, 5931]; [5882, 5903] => 1.10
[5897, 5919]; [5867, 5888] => 0.97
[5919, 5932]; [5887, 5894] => 1.19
